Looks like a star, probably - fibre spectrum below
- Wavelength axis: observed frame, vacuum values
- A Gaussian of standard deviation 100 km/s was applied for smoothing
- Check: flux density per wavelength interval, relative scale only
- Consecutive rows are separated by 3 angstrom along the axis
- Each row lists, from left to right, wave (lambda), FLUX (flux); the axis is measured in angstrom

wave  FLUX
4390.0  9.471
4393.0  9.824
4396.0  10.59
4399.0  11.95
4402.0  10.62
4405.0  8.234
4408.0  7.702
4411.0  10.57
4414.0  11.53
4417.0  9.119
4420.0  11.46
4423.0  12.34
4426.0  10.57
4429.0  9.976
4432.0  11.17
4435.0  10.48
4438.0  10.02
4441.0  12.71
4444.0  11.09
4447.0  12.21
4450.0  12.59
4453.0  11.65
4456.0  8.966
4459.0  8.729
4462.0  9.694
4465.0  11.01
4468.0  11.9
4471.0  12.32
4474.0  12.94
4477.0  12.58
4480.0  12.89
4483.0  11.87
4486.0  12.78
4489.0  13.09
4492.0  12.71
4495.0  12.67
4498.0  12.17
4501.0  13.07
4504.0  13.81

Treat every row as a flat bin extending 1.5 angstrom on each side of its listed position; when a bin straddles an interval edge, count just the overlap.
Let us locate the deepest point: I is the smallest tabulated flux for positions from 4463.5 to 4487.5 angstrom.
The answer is 11.01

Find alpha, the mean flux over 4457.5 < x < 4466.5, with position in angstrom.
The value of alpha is 9.81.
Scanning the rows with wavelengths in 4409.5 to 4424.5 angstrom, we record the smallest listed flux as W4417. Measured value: 9.119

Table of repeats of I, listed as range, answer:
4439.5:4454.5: 11.09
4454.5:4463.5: 8.729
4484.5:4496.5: 12.67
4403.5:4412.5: 7.702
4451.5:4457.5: 8.966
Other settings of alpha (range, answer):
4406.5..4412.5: 9.14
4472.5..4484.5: 12.6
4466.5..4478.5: 12.4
